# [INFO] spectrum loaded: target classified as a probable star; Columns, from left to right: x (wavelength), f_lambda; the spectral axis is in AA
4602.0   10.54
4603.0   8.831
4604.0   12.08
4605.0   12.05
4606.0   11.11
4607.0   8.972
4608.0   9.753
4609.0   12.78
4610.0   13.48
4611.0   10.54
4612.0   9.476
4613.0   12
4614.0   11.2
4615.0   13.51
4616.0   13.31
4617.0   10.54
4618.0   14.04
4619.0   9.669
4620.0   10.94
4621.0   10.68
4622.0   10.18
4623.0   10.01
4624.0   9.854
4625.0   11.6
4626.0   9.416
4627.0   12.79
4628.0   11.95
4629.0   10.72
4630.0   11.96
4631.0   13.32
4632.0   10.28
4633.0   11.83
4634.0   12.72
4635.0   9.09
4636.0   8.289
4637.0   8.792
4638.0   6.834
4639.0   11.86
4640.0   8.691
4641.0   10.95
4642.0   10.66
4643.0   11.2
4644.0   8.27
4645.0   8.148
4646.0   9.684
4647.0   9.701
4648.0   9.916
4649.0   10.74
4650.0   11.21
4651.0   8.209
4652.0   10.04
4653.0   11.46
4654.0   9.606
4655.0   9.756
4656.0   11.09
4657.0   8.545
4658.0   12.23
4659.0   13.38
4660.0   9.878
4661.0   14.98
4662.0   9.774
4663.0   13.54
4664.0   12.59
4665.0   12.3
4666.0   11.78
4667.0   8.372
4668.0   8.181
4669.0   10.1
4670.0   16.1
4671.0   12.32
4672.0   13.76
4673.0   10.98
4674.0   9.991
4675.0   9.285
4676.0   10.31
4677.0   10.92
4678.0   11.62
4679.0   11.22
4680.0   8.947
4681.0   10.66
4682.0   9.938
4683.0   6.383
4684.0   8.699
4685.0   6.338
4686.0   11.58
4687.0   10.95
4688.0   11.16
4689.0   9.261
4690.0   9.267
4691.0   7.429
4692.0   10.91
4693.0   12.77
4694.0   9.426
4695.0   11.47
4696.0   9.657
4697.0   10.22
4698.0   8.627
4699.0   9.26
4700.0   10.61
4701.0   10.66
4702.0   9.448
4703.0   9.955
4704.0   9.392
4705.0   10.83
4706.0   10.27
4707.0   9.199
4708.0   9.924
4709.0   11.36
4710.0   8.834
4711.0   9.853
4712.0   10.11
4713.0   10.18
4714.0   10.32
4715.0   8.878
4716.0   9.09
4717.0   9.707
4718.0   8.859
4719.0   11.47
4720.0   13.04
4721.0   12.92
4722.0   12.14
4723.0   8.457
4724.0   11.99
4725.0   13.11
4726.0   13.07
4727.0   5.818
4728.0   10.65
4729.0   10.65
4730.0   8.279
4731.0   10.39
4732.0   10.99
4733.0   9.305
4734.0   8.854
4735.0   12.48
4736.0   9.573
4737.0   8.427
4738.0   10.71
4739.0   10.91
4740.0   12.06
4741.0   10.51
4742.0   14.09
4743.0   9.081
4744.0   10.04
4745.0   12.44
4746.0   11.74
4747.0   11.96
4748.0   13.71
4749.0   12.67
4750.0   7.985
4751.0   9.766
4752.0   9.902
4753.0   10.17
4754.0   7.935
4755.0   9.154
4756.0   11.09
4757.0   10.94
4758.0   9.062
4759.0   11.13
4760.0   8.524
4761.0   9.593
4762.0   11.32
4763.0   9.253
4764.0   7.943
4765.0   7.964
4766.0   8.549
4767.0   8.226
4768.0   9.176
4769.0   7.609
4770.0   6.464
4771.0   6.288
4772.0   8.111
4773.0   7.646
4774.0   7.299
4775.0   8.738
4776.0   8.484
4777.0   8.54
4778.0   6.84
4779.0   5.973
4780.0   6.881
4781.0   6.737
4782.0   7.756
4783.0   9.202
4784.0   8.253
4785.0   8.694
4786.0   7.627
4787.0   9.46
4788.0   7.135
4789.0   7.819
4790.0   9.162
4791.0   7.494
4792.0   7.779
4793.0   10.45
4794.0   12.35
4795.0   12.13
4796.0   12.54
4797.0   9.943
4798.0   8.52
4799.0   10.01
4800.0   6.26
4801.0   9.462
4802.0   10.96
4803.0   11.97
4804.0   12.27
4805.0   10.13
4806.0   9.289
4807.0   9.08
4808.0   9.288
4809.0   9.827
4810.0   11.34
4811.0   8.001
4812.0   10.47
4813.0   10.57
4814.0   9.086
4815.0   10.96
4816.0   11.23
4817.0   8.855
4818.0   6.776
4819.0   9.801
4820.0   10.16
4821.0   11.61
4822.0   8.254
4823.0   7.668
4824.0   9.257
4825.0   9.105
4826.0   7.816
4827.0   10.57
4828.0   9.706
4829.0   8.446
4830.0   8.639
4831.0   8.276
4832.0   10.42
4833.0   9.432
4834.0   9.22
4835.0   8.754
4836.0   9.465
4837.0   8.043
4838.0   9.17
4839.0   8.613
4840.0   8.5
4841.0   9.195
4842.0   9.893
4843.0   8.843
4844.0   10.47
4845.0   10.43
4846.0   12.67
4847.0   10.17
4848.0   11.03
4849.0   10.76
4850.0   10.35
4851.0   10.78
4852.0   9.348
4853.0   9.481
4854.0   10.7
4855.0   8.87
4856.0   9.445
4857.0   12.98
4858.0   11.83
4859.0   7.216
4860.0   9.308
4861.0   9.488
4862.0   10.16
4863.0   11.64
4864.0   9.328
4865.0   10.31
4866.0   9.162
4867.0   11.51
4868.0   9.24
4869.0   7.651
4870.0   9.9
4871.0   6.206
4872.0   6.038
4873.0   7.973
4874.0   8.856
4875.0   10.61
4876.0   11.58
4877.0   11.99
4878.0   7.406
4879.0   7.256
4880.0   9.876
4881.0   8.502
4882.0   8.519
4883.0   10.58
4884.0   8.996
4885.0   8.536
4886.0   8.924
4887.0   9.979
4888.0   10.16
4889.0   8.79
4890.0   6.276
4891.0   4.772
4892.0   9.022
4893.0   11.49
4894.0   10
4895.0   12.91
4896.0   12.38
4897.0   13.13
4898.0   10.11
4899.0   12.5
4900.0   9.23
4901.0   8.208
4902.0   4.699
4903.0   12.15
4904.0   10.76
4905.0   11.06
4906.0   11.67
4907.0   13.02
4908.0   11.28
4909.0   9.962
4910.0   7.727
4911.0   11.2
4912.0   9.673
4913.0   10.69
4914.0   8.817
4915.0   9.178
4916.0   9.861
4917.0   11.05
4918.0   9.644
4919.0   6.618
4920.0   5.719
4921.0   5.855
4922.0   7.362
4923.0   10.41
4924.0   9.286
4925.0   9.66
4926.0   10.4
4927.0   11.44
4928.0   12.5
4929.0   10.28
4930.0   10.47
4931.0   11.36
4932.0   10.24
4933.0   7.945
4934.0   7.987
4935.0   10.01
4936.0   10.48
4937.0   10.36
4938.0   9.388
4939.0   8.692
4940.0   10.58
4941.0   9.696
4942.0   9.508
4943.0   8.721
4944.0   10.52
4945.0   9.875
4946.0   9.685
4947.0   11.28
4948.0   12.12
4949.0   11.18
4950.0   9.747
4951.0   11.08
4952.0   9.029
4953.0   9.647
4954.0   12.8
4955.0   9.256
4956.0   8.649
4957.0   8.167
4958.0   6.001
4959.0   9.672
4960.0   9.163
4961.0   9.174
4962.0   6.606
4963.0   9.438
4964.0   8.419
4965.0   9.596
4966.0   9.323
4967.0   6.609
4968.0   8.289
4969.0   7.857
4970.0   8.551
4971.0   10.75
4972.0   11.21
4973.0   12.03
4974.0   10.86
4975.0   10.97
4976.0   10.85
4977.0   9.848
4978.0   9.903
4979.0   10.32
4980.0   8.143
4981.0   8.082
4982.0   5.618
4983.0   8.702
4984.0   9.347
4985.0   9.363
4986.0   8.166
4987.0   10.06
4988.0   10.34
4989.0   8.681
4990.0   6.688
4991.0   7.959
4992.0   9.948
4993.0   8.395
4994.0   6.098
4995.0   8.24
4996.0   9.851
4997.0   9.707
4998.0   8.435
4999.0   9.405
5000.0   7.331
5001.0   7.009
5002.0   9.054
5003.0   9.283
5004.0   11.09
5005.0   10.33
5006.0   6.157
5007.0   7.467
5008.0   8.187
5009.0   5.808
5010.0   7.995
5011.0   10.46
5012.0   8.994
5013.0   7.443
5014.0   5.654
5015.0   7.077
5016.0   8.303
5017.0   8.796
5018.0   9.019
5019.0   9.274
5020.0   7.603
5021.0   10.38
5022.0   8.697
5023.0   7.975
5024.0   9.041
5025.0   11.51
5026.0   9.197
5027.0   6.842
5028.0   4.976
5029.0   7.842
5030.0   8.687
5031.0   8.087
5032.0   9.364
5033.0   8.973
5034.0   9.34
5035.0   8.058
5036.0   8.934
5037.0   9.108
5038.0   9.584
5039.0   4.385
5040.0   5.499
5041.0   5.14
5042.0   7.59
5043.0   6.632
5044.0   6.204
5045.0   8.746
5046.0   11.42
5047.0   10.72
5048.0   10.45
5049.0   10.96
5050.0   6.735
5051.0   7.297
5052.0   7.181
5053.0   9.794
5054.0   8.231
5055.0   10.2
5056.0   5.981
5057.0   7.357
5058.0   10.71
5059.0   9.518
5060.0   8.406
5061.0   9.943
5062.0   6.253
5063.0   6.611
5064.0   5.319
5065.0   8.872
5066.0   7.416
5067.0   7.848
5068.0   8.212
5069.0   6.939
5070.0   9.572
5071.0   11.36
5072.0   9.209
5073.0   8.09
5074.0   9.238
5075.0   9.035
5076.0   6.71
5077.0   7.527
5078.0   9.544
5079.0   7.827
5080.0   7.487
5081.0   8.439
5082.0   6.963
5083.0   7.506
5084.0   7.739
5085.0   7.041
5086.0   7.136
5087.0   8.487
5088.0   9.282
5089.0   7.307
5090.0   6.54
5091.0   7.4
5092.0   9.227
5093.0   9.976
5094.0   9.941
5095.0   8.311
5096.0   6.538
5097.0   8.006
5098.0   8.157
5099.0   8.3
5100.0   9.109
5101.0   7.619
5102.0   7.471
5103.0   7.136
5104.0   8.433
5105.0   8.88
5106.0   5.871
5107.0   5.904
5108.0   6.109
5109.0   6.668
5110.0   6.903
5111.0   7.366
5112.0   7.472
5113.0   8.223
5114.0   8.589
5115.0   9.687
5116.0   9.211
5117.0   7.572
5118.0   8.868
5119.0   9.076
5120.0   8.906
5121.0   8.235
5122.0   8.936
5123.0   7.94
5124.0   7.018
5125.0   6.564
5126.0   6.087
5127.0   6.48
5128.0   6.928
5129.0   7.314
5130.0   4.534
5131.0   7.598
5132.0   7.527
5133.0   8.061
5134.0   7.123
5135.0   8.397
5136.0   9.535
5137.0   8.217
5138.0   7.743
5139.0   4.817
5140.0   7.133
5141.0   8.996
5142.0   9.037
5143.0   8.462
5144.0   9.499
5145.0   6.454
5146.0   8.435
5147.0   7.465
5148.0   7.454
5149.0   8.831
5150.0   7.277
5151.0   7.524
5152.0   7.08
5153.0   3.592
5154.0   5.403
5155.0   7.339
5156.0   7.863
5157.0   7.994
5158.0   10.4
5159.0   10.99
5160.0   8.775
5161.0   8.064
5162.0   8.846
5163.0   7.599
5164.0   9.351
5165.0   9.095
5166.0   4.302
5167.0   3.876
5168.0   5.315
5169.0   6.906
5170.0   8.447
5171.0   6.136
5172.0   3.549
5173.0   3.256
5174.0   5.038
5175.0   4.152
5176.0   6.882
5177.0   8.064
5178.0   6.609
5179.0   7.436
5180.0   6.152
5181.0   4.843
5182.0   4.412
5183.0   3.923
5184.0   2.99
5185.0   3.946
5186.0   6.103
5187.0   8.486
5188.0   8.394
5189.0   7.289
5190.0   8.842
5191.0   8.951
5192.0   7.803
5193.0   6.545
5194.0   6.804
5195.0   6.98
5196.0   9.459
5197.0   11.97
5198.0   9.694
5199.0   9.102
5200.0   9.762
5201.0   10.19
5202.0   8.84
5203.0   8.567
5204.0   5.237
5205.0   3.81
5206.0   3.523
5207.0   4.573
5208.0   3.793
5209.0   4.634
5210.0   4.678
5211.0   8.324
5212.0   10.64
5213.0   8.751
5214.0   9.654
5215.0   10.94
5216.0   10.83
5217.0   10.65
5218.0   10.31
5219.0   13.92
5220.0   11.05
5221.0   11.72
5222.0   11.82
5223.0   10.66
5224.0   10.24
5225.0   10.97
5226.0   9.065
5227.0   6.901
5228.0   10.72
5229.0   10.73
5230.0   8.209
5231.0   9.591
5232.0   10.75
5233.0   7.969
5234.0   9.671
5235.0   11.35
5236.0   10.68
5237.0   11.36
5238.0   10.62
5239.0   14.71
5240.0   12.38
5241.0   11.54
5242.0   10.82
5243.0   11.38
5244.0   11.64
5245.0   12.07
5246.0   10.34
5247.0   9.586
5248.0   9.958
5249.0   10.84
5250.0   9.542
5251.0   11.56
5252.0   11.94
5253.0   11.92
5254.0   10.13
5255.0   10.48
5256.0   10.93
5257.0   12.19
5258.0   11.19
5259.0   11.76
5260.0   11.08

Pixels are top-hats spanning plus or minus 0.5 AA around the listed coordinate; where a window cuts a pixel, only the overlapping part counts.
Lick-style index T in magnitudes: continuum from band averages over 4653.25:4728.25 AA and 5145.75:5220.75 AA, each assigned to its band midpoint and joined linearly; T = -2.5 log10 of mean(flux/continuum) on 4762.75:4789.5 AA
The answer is 0.26 mag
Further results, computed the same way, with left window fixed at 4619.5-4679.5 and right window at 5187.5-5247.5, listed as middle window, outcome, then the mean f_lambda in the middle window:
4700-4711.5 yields 0.06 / 10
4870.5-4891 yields 0.16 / 8.75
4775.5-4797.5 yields 0.20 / 8.69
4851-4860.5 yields 0.03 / 9.95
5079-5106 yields 0.21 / 7.97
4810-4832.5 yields 0.10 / 9.39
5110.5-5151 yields 0.22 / 7.82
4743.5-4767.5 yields 0.05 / 10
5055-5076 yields 0.17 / 8.3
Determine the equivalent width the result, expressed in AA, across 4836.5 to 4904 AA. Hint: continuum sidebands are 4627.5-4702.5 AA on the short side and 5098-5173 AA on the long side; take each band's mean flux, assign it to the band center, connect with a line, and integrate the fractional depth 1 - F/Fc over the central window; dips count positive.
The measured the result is -3.3 AA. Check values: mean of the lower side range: 10.4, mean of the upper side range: 7.54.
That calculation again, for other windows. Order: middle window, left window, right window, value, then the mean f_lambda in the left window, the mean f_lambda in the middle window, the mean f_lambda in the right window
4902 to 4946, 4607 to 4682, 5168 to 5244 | -0.80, 10.9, 9.78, 8.34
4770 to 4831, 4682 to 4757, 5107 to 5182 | 3.98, 10.3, 9.05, 7.32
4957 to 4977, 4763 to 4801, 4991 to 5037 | -1.84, 8.41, 9.22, 8.45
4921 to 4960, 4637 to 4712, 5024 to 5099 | -4.22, 10.3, 9.82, 8.2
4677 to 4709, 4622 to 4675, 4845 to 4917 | 1.97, 10.7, 9.91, 9.81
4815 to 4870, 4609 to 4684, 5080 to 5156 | -0.88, 10.8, 9.64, 7.69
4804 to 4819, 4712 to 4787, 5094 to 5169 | -0.66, 9.64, 9.73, 7.66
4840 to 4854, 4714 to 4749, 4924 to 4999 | -0.15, 10.8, 10.2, 9.46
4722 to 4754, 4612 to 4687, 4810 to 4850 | -1.58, 10.7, 10.6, 9.53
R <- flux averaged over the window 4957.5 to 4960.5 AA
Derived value 8.28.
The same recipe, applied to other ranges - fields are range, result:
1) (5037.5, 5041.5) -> 6.15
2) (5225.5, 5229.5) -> 9.35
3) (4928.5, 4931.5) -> 10.7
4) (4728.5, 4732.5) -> 10.1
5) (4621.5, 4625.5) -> 10.4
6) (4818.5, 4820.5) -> 9.98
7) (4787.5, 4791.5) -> 7.9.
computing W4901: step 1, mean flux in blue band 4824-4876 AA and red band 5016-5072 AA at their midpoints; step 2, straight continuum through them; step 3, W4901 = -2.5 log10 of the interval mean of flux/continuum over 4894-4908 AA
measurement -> -0.179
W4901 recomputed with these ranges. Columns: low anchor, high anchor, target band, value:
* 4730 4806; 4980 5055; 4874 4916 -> -0.107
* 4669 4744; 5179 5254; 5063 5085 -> 0.165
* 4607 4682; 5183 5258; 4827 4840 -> 0.146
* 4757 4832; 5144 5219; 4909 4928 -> -0.094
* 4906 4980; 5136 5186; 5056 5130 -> -0.026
